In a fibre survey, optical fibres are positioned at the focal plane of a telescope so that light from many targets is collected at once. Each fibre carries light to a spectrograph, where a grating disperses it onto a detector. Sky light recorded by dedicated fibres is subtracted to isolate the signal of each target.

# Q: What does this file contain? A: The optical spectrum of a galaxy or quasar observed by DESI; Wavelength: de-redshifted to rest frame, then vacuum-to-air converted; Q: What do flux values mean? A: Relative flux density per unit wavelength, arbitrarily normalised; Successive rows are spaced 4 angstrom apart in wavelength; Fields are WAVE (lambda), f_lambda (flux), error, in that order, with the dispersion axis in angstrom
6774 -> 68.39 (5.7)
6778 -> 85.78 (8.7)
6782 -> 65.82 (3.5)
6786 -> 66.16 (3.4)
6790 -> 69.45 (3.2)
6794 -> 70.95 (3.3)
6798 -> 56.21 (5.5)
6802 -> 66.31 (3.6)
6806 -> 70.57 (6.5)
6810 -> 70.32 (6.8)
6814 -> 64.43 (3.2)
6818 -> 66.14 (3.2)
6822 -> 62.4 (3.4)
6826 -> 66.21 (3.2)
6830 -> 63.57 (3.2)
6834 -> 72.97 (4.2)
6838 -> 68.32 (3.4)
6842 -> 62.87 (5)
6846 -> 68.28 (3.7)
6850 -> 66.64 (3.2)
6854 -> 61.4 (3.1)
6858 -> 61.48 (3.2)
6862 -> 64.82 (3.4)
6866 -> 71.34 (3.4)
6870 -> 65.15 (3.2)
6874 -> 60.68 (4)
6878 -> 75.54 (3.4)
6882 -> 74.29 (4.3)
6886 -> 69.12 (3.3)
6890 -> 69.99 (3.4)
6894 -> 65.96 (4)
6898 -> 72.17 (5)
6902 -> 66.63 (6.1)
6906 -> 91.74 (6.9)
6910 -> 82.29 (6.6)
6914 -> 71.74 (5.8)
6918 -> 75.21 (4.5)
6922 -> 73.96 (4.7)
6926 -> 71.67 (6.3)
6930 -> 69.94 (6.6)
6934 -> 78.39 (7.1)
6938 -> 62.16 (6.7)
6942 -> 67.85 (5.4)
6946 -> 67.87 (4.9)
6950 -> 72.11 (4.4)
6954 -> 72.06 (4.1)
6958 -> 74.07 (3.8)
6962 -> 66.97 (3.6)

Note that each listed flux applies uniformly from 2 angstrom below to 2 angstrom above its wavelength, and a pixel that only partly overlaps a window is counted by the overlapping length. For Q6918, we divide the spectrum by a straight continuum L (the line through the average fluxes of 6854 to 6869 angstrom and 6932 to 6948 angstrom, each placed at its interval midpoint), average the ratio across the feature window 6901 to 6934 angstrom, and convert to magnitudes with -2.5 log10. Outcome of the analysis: -0.12 mag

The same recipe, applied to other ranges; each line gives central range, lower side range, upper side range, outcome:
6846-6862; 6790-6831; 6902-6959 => 0.076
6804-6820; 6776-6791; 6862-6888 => 0.050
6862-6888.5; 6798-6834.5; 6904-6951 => 0.018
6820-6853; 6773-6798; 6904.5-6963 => 0.076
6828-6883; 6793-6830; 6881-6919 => 0.047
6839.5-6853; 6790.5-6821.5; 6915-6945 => 0.037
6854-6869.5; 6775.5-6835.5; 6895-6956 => 0.080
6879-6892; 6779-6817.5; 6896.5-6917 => 0.052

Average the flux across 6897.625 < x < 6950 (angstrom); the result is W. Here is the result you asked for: 73.2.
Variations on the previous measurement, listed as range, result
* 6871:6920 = 72.8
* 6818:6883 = 66.5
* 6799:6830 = 66.1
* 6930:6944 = 69.5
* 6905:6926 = 77.7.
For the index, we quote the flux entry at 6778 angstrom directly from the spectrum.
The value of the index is 85.78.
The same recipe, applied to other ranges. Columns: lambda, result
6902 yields 66.63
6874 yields 60.68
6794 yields 70.95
